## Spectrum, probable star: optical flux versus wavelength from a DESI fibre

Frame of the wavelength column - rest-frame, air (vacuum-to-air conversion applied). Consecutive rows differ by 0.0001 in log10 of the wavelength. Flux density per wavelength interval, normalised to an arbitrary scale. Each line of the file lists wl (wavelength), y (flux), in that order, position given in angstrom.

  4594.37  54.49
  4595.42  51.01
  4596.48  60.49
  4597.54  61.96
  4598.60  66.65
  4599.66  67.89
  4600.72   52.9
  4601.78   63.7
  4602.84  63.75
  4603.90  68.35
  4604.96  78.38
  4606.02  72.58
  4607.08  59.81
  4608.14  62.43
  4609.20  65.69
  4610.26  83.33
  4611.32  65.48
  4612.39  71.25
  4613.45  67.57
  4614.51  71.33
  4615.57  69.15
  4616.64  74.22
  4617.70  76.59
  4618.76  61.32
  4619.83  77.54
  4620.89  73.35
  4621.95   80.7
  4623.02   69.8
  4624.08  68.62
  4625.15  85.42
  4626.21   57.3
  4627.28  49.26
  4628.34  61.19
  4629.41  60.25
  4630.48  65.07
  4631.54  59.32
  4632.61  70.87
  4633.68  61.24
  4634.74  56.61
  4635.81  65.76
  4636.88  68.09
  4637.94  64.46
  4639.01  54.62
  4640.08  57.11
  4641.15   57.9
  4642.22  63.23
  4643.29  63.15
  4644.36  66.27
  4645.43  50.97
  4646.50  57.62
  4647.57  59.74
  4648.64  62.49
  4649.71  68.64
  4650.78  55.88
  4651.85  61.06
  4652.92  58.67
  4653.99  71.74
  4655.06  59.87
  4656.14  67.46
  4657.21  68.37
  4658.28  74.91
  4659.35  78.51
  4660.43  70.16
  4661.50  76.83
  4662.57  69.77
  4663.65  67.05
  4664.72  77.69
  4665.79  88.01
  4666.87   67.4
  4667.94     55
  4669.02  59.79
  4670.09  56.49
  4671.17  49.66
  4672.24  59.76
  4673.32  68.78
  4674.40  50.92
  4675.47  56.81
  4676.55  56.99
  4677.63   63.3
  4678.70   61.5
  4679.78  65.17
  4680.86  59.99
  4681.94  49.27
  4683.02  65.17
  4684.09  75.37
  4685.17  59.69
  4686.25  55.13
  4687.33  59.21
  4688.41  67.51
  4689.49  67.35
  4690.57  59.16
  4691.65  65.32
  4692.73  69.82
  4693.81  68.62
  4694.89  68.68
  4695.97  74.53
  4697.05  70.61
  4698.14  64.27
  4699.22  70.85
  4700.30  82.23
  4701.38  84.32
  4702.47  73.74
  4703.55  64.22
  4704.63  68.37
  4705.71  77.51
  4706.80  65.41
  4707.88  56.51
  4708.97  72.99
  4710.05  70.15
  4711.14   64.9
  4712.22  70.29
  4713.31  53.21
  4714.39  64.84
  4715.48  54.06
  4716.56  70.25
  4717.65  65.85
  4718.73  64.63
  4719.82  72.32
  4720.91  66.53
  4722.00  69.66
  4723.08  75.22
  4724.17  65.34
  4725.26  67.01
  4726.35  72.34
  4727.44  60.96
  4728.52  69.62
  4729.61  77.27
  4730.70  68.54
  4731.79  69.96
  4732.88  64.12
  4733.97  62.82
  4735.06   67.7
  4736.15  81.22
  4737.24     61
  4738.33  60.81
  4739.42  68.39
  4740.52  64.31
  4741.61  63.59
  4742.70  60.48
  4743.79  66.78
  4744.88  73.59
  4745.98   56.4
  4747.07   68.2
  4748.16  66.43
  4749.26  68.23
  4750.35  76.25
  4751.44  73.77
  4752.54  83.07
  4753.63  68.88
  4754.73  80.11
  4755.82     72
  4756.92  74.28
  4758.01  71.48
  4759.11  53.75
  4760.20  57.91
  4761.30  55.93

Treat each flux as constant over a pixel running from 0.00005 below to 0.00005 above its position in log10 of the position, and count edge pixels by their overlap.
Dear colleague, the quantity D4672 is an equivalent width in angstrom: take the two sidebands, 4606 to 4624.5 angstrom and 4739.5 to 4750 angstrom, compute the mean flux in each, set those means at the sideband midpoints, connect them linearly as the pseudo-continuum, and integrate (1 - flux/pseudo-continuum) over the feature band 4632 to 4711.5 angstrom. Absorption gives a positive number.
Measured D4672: 3.8 angstrom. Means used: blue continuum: 70.6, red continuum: 65.6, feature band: 65.1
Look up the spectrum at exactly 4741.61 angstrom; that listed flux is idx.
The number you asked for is 63.59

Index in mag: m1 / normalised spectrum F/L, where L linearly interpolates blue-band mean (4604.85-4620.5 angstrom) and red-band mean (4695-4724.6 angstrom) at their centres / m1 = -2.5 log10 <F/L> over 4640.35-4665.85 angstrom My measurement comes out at 0.06 mag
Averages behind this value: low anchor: 70.3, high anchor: 68.6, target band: 66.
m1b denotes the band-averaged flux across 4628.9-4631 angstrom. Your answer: 62.6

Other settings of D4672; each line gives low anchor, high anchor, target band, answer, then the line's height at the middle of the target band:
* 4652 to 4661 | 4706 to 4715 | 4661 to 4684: 1.4 angstrom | 67.4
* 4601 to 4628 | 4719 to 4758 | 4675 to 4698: 1.8 angstrom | 69.2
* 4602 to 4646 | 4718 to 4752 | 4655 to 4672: -0.3 angstrom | 66.8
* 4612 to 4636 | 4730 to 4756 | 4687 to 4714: -0.1 angstrom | 68.2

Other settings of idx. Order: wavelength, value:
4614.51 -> 71.33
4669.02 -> 59.79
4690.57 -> 59.16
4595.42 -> 51.01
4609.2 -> 65.69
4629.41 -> 60.25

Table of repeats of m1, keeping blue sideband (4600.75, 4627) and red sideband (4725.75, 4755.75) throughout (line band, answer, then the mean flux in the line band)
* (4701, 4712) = -0.01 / 69.6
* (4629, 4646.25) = 0.13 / 61.5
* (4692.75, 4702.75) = -0.06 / 72.9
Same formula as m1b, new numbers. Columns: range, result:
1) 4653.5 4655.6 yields 65.6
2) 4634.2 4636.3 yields 61.2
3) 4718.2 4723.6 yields 69.6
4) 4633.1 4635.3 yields 59.3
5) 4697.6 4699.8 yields 68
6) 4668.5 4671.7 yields 55.3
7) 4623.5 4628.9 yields 64.4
